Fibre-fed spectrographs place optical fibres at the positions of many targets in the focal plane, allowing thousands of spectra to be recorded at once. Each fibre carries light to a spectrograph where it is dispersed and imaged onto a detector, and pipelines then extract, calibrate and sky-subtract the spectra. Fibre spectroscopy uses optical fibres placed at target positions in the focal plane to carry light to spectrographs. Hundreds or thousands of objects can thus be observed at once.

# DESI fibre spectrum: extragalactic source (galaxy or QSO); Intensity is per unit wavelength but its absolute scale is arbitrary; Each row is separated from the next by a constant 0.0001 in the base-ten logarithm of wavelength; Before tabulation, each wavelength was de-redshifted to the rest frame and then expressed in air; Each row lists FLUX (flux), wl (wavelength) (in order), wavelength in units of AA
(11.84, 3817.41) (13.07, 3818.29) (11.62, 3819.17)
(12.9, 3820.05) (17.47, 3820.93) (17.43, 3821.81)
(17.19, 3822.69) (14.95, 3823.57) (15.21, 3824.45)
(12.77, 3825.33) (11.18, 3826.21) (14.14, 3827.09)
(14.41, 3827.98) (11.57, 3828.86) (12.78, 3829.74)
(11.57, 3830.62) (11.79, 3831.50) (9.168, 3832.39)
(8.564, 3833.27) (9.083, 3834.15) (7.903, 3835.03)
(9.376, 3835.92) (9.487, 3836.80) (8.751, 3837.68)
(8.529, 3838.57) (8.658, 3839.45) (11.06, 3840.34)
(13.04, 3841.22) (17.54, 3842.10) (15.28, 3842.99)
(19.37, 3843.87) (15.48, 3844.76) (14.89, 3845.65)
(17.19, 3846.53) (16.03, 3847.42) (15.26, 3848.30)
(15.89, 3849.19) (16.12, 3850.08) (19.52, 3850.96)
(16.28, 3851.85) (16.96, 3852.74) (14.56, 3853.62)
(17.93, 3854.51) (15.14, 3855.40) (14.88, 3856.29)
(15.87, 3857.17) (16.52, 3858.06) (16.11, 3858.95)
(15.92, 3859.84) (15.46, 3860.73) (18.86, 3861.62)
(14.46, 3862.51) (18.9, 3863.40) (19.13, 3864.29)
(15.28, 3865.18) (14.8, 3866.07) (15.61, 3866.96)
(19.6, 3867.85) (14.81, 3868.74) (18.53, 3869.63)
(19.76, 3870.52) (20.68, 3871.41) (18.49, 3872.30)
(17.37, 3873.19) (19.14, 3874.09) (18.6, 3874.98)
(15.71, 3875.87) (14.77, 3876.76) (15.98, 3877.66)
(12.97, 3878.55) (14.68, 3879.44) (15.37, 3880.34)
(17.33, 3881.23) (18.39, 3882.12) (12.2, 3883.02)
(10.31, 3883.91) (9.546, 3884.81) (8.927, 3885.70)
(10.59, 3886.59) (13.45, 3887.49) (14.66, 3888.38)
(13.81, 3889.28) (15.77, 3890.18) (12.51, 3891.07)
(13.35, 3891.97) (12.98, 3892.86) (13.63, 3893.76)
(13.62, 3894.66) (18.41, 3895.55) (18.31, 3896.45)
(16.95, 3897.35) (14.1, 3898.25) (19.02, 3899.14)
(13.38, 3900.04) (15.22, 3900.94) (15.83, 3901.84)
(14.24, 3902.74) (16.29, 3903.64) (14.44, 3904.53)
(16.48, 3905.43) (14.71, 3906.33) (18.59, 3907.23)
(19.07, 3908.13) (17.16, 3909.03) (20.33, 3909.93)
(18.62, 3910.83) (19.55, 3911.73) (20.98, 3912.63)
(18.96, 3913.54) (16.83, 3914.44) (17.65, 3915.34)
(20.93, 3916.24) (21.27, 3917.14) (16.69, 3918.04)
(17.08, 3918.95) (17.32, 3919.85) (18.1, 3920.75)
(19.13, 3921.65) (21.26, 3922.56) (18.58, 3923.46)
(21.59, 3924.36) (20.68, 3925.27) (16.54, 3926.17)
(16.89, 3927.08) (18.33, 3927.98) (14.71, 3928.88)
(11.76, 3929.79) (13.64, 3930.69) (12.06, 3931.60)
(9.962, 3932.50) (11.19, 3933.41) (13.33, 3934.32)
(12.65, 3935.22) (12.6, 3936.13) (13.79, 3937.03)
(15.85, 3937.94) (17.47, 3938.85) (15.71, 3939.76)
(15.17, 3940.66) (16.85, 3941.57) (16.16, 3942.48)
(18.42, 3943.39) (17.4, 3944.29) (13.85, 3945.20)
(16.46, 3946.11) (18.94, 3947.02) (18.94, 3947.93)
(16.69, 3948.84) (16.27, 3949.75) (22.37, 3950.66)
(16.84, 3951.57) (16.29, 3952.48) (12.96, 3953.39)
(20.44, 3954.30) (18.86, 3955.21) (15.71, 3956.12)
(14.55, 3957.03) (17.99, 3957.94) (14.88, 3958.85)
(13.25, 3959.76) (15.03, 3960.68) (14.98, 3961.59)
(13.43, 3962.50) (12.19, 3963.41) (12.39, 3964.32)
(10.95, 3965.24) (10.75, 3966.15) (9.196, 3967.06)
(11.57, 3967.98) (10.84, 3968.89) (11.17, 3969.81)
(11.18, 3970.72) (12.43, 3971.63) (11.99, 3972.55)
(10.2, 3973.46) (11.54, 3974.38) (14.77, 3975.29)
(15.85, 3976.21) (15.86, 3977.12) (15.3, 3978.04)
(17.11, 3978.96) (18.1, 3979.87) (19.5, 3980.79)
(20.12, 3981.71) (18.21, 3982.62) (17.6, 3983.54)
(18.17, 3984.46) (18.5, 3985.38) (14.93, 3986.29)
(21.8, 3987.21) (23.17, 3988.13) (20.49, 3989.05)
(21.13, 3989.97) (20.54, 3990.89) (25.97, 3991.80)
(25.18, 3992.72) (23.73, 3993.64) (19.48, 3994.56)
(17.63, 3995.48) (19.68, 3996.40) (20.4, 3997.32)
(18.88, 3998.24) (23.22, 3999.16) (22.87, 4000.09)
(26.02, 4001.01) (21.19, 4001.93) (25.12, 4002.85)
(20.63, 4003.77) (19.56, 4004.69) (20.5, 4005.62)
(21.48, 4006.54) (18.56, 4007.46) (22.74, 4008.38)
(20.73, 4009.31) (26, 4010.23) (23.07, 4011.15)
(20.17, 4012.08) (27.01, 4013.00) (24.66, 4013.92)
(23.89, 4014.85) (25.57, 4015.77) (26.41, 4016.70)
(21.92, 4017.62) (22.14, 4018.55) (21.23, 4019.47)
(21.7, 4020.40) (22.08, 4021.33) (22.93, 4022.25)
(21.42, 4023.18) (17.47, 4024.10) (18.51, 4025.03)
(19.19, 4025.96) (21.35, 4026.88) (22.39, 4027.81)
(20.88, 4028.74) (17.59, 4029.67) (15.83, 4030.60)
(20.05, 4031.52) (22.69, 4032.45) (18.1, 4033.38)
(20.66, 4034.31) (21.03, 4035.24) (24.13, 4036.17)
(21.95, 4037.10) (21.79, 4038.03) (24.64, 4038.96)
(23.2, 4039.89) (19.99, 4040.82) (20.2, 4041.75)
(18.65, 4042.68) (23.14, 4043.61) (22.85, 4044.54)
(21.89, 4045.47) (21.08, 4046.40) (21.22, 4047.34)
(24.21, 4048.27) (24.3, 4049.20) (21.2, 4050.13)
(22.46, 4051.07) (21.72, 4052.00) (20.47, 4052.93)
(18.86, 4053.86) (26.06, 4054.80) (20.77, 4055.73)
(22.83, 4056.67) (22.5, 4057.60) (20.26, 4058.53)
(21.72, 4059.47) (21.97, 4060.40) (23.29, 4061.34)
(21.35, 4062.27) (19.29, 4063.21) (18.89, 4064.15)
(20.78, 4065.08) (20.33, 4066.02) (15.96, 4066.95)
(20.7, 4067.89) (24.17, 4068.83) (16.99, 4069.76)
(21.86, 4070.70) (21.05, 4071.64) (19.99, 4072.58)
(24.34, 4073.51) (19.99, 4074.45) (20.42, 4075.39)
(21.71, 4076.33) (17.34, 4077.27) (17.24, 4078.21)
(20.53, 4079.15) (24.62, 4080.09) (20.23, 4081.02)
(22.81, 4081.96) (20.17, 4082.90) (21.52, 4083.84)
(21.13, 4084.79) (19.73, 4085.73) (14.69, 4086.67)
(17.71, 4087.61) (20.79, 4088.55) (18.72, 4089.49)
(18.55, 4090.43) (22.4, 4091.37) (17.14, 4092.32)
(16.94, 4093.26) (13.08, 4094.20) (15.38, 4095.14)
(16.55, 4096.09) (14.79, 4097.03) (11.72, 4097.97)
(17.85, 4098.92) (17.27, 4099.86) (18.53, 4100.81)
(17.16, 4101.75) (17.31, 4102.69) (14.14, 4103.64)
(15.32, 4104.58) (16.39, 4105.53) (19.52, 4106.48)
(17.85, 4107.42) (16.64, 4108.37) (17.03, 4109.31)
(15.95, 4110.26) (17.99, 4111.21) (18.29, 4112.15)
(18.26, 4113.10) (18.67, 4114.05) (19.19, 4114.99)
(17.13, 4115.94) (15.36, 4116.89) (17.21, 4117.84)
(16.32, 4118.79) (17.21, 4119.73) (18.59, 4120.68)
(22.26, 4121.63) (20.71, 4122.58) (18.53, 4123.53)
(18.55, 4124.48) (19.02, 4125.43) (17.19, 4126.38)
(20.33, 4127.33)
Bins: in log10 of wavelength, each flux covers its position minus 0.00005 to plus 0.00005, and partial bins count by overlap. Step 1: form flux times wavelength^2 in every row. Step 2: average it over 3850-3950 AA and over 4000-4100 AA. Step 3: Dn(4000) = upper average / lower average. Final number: 1.4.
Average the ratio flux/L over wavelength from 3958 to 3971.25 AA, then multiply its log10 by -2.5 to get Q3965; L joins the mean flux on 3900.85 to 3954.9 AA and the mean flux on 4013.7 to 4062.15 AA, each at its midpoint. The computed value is 0.42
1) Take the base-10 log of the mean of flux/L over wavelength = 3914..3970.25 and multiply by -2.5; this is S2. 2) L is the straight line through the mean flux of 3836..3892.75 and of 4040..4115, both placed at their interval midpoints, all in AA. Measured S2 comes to 0.07 mag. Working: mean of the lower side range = 15.2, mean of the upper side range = 19.6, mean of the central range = 15.7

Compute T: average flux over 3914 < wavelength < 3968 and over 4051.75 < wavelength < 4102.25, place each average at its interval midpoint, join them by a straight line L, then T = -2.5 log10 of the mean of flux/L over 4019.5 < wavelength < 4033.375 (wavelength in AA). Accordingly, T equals -0.11 mag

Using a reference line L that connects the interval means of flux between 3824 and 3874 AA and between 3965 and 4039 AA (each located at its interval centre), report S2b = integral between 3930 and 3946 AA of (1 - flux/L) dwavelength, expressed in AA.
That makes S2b 2.8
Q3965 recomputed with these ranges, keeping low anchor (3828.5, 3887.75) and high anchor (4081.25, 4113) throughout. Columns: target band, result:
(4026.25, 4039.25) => -0.23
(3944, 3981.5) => 0.08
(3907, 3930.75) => -0.18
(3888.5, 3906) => 0.00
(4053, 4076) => -0.22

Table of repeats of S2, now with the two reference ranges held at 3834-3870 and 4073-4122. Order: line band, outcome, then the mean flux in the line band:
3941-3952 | -0.07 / 17.4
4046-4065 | -0.22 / 21.7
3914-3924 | -0.17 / 18.7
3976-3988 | -0.08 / 18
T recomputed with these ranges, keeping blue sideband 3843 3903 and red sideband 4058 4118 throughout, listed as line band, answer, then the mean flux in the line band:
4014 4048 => -0.19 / 21.4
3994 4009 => -0.20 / 21.1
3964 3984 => 0.23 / 13.9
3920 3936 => 0.04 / 15.9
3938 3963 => 0.02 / 16.5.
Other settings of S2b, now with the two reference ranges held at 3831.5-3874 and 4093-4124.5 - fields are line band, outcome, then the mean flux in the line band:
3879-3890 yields 1.43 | 13.3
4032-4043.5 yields -3.40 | 21.5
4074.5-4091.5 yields -3.04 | 20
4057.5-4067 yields -2.23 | 20.7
